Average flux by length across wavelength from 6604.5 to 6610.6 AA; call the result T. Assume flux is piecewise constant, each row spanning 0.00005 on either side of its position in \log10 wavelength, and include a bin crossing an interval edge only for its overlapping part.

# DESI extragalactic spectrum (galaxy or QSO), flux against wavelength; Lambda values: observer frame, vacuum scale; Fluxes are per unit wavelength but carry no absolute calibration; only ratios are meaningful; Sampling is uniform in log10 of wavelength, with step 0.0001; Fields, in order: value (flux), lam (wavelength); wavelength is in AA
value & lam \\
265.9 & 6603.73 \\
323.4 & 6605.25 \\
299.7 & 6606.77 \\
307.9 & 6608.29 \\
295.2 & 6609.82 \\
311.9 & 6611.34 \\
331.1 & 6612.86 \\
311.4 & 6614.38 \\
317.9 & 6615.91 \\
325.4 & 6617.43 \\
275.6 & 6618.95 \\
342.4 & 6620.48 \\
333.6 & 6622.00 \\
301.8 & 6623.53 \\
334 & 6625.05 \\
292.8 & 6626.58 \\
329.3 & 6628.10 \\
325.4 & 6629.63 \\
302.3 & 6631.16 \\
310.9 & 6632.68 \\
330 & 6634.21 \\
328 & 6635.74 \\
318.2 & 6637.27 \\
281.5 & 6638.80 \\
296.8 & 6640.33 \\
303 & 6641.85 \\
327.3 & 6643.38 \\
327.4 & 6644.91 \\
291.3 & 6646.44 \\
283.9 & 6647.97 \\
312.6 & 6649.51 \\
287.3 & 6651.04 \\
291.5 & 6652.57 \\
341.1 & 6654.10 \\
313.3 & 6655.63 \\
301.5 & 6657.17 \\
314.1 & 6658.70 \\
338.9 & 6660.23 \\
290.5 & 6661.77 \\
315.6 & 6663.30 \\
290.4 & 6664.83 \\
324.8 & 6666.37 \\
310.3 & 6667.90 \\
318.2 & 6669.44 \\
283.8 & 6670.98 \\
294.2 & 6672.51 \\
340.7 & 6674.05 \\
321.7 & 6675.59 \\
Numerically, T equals 306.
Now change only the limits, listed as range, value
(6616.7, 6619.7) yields 301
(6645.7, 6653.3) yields 293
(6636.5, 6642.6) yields 300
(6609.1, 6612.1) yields 304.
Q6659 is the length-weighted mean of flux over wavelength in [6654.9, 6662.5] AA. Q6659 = 311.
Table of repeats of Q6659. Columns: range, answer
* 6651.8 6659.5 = 313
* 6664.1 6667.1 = 307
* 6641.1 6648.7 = 307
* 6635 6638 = 323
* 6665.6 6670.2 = 318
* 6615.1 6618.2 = 321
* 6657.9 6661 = 327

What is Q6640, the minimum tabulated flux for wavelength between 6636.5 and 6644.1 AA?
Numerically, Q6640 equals 281.5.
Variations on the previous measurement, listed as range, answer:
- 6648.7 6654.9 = 287.3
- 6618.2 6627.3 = 275.6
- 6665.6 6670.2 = 310.3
